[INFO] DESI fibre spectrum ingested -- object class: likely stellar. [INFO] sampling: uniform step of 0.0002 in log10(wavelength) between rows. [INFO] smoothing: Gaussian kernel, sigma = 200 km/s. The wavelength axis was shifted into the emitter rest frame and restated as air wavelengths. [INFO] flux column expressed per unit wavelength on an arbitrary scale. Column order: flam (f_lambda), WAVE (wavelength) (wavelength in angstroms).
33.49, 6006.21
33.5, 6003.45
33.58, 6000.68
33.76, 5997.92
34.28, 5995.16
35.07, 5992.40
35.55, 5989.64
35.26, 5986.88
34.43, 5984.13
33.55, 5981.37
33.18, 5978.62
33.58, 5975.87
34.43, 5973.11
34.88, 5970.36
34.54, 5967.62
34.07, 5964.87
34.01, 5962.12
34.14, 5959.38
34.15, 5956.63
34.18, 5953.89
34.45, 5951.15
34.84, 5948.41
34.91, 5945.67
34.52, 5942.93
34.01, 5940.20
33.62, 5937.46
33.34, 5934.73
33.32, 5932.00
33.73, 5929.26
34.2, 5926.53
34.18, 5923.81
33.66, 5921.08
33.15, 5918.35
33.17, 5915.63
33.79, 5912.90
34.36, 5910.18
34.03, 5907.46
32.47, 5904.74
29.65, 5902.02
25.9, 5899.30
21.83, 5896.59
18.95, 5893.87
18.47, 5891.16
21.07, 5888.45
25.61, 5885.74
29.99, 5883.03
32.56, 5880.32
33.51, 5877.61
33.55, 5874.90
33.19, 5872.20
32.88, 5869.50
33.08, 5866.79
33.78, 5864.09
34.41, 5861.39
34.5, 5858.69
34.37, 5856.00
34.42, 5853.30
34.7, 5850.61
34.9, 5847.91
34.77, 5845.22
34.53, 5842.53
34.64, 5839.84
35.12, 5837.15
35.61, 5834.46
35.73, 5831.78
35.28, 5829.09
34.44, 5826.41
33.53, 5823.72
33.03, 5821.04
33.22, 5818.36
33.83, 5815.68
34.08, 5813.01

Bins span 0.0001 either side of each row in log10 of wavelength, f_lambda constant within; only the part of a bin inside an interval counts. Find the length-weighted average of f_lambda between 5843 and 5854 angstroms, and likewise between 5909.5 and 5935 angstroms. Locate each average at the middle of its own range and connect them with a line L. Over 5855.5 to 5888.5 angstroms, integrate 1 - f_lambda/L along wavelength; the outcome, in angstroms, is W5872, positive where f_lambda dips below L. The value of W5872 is 2.2 angstroms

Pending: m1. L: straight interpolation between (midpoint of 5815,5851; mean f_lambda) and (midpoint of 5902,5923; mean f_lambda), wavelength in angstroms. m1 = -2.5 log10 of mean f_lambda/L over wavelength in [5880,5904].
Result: 0.33 mag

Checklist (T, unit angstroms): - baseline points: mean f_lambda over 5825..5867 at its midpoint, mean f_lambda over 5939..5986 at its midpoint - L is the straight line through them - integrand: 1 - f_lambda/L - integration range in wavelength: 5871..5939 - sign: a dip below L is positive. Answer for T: 7.9 angstroms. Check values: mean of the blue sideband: 34.7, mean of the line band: 30.5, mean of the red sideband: 34.2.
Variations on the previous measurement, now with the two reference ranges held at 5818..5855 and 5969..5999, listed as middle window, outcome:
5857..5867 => 0.1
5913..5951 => 0.6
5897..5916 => 1.7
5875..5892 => 3.4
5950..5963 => 0.1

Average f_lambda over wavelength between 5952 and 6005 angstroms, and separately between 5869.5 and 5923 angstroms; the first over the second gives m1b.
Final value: 1.16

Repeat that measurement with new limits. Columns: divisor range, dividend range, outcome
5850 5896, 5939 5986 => 1.13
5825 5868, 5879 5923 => 0.83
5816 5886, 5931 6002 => 1.01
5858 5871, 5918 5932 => 1.00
